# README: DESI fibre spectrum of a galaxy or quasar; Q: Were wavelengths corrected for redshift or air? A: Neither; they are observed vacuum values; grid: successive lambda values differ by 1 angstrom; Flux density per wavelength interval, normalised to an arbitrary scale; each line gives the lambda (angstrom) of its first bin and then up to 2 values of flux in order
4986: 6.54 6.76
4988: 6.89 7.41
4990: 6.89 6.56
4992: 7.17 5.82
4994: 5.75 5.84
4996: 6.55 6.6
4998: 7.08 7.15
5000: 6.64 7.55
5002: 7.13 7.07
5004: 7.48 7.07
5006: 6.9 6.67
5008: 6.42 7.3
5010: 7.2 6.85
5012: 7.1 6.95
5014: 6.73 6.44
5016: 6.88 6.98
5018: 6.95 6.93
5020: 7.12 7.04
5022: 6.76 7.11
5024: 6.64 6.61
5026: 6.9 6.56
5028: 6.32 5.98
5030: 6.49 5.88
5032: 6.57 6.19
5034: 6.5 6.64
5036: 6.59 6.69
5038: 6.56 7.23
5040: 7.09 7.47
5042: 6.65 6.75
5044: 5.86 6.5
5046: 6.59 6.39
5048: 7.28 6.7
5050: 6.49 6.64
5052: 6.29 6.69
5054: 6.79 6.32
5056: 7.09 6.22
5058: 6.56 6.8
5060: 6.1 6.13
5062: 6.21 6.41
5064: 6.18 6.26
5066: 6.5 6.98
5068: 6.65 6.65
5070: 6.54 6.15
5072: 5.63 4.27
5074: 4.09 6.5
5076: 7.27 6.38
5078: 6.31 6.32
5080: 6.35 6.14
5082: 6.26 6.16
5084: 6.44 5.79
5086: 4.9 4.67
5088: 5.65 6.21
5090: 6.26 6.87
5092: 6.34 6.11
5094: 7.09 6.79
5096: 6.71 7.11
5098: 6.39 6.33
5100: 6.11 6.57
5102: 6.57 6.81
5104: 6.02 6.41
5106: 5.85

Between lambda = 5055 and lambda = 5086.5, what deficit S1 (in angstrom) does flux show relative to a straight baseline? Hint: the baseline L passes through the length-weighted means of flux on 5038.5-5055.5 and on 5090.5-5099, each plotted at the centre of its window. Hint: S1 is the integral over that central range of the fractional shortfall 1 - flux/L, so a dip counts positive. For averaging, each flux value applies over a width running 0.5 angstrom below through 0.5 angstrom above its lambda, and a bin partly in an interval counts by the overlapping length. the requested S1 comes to 2.2 angstrom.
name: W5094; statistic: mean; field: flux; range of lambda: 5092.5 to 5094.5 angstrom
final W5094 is 6.6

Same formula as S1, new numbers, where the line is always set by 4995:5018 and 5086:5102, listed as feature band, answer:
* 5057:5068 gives 0.2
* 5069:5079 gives 0.8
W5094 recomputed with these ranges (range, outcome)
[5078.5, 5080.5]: 6.33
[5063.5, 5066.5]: 6.31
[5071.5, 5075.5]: 5.12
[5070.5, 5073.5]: 5.35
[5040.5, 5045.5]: 6.65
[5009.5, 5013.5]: 7.03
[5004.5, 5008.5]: 6.77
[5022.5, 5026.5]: 6.81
